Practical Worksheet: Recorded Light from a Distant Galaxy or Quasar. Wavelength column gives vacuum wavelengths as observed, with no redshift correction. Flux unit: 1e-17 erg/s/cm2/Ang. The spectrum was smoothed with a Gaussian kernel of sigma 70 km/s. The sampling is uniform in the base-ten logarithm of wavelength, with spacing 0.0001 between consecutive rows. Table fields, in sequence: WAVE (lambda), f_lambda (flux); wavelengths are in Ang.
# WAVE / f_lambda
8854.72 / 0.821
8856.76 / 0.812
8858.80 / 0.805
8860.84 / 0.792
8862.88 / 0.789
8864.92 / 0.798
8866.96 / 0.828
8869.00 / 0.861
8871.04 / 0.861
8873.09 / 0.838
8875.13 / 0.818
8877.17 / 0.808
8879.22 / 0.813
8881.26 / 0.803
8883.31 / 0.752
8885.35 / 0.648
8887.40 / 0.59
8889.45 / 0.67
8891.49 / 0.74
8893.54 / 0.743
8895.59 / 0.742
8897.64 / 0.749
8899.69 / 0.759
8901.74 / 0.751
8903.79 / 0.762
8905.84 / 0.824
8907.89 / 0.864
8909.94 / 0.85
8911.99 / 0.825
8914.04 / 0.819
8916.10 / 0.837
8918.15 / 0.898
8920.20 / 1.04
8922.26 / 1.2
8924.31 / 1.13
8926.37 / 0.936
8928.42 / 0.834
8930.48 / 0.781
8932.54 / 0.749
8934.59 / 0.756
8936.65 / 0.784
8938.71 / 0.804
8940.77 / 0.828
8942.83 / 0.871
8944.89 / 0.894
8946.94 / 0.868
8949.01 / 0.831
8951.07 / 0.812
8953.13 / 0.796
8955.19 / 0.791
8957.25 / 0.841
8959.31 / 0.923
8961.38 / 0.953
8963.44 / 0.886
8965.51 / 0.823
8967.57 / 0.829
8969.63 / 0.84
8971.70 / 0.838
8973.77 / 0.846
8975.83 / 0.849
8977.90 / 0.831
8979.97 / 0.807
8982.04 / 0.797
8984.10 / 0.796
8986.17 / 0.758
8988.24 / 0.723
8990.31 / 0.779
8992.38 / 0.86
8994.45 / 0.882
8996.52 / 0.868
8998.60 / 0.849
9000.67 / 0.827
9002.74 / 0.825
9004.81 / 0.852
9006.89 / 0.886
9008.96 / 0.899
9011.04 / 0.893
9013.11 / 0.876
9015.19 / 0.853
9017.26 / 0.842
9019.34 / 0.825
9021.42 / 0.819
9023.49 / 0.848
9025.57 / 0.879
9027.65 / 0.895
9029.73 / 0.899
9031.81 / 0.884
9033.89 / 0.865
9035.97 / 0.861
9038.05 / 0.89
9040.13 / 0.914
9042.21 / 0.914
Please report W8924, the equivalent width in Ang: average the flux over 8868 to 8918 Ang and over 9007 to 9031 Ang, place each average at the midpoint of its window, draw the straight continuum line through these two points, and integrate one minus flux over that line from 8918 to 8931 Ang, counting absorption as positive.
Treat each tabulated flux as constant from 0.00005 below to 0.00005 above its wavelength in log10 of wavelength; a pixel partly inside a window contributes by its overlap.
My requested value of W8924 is -3.0 Ang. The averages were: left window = 0.782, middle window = 0.987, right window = 0.867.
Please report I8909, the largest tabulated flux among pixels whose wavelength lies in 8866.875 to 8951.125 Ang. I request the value 1.2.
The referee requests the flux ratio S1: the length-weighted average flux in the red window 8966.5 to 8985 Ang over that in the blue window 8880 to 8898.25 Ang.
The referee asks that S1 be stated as 1.15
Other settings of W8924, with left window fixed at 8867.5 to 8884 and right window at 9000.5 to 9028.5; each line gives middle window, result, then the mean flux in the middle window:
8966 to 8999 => 1.1 Ang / 0.822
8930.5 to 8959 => 0.7 Ang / 0.819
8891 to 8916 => 1.2 Ang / 0.788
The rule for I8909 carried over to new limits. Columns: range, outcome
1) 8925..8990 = 0.953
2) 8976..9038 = 0.899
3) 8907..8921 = 1.04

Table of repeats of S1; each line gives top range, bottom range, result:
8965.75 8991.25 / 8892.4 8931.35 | 0.94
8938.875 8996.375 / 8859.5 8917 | 1.07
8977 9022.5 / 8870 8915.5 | 1.08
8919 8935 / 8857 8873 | 1.14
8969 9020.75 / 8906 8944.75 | 0.95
